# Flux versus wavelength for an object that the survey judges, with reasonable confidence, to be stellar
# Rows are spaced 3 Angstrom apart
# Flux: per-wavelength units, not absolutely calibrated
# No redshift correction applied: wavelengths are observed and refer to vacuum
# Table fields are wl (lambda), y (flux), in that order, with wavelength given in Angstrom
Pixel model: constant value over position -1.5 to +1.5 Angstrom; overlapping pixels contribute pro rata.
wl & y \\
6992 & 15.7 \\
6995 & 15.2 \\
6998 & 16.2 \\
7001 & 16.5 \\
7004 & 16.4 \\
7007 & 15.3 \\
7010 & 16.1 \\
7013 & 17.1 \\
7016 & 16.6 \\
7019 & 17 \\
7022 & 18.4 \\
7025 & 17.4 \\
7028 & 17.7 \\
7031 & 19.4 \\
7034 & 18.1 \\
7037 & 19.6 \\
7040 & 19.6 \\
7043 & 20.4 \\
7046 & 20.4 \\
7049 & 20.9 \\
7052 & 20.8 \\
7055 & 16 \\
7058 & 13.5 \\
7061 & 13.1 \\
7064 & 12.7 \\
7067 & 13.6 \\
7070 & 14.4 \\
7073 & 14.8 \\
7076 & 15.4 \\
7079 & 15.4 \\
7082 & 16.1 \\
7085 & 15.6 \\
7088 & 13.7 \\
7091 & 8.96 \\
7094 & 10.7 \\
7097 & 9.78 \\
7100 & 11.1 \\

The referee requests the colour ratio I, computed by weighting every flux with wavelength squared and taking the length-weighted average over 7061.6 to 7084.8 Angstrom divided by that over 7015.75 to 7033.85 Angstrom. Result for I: 0.8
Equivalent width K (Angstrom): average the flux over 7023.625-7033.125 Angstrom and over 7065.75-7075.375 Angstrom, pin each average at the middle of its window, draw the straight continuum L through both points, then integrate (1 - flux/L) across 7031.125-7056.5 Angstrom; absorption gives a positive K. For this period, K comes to -4.1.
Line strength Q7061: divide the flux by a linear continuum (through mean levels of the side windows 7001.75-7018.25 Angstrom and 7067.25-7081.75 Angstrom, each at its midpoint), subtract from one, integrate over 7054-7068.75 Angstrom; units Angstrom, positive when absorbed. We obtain 1.49 Angstrom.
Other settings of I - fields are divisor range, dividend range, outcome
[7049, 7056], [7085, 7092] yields 0.66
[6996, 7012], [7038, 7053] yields 1.28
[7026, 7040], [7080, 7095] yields 0.71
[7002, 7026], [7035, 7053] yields 1.22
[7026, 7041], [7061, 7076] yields 0.75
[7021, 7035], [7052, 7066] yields 0.81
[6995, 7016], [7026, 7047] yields 1.20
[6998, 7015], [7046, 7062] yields 1.08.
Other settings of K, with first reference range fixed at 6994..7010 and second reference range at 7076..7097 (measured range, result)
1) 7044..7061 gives -4.2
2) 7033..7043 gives -3.1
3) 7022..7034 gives -2.4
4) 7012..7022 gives -1.1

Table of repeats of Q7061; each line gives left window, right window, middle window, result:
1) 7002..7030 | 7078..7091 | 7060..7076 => 1.2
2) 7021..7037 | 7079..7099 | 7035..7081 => -3.1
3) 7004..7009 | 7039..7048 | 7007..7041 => 0.1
